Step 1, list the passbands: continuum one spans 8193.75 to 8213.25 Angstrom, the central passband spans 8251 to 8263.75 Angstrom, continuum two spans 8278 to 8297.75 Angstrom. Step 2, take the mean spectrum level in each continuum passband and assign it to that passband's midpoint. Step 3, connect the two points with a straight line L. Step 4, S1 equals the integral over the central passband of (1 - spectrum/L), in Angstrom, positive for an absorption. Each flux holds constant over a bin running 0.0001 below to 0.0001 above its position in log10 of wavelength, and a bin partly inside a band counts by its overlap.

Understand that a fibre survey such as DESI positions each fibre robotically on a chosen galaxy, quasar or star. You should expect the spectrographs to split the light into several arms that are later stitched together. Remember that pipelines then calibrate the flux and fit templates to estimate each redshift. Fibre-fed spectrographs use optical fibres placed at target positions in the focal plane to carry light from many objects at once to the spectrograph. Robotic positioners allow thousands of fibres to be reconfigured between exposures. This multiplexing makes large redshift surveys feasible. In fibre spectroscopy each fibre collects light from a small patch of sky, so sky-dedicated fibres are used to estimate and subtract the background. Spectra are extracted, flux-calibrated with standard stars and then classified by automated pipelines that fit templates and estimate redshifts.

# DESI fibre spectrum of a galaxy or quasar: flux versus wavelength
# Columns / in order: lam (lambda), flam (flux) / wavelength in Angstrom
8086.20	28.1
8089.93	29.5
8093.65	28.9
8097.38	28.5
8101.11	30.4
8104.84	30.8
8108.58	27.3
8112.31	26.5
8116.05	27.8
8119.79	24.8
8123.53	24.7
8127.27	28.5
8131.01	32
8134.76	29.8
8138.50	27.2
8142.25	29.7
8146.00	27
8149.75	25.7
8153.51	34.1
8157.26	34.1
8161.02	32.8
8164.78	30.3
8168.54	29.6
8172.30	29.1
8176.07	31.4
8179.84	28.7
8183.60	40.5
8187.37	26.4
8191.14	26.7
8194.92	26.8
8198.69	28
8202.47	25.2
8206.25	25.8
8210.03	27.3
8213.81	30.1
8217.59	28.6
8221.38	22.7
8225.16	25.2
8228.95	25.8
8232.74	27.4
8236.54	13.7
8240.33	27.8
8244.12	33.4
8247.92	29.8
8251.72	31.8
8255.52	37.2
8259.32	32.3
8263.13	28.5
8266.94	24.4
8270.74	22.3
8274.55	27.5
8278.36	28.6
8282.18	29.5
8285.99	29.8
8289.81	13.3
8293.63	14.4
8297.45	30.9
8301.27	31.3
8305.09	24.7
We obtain -4.2 Angstrom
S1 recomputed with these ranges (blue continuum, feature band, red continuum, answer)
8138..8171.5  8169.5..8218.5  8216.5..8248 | -1.6 Angstrom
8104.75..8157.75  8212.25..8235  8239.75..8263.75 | 3.4 Angstrom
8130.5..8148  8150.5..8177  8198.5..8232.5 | -3.1 Angstrom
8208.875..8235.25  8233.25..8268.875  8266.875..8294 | -4.8 Angstrom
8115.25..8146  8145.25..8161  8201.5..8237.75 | -2.0 Angstrom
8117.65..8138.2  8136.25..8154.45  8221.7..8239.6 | -0.9 Angstrom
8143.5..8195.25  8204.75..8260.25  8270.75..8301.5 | -0.9 Angstrom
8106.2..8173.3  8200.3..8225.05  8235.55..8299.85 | 1.2 Angstrom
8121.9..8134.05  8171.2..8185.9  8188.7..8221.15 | -2.6 Angstrom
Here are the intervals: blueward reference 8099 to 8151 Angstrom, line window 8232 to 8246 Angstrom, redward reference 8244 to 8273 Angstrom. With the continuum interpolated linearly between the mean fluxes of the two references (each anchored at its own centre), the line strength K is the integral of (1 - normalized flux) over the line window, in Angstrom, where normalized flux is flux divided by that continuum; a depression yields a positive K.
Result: 1.9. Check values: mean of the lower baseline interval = 28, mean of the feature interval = 25.4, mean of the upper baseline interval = 29.7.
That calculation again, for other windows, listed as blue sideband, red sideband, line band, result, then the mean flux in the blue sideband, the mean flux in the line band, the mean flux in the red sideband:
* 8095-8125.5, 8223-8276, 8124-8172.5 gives -4.0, 27.6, 29.9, 27.6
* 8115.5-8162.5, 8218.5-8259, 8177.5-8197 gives -1.0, 29.1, 29.8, 27.7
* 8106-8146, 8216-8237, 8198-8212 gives -0.7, 27.8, 26.5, 24.5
